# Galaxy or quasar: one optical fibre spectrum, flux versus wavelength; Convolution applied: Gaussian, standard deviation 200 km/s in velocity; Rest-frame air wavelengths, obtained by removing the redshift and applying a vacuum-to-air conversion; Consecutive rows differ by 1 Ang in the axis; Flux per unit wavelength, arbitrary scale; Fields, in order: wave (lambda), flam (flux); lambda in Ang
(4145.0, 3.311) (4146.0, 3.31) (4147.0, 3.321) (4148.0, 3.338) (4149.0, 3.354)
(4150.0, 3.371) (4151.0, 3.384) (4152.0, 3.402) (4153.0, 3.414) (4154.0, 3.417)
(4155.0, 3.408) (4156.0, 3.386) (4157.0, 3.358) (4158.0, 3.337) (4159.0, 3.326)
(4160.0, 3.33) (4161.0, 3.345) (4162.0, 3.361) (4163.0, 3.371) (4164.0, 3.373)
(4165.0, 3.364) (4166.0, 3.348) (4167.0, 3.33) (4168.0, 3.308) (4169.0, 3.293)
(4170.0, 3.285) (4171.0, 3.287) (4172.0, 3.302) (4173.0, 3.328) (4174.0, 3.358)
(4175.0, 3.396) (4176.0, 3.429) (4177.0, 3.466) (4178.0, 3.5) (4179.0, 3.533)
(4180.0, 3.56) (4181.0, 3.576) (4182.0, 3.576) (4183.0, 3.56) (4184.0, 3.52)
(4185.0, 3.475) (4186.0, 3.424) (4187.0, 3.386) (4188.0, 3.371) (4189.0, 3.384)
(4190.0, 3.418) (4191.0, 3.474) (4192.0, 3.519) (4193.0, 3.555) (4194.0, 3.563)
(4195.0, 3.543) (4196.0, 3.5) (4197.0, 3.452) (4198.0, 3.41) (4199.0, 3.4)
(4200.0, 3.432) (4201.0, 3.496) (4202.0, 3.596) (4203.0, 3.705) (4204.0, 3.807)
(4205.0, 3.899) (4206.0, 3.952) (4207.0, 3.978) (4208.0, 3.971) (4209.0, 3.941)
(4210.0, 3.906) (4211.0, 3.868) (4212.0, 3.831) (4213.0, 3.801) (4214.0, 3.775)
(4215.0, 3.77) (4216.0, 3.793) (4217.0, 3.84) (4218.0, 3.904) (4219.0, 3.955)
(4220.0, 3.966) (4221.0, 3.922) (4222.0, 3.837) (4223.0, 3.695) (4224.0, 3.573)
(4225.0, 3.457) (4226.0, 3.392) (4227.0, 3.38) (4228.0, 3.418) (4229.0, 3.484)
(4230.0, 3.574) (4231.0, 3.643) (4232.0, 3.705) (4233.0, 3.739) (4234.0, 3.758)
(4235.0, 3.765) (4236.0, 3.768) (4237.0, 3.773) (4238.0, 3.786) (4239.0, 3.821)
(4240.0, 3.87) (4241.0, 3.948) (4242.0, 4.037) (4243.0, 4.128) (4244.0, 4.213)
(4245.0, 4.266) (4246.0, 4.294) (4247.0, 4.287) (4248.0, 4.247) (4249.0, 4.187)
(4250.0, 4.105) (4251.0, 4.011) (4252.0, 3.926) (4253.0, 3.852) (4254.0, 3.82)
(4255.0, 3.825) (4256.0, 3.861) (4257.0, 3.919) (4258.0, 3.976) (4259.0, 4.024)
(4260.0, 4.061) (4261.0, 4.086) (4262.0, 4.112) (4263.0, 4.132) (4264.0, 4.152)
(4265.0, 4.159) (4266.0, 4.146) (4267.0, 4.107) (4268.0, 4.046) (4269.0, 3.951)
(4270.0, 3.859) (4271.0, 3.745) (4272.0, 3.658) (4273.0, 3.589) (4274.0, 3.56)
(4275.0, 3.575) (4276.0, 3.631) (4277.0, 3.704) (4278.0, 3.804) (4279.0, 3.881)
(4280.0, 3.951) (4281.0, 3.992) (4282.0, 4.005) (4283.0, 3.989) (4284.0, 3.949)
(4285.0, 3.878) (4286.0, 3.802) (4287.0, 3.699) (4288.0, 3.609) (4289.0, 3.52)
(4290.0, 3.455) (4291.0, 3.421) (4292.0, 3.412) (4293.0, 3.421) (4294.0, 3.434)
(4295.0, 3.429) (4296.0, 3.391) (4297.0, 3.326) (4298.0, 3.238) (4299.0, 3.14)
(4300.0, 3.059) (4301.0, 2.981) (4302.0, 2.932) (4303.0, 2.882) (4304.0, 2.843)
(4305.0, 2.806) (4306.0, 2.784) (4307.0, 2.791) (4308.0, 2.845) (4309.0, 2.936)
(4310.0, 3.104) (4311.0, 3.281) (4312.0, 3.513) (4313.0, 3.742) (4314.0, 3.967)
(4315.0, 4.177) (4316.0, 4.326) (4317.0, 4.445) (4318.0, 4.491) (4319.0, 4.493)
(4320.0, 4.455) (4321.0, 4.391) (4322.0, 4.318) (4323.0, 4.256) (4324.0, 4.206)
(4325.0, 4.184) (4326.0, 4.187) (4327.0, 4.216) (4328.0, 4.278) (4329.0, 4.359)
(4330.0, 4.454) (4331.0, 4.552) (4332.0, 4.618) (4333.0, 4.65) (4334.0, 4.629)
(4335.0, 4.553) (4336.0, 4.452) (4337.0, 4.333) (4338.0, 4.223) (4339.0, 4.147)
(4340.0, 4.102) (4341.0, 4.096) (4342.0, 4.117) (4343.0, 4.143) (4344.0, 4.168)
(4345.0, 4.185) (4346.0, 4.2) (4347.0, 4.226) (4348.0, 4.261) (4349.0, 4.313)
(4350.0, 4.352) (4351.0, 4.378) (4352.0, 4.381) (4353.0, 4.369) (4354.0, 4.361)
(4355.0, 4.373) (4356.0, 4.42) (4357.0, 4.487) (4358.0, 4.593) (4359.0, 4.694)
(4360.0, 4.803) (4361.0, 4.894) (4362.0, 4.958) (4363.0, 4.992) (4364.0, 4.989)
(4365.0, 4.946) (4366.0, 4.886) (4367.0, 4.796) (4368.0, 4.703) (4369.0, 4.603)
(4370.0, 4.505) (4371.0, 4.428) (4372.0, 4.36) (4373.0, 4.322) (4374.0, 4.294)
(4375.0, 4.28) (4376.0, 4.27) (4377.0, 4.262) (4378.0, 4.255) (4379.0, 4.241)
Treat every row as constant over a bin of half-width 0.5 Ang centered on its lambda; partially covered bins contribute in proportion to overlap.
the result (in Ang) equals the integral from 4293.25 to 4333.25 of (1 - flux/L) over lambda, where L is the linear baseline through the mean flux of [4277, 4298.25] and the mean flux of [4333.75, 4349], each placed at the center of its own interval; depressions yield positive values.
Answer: 2.3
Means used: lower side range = 3.65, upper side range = 4.25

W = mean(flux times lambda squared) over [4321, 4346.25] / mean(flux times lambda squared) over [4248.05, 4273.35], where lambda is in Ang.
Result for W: 1.1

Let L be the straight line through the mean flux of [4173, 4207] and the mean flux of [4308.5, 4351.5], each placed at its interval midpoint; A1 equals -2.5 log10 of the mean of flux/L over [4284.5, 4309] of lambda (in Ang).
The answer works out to 0.235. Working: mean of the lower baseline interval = 3.53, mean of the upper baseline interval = 4.2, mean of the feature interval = 3.25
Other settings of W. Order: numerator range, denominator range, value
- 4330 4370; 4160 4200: 1.42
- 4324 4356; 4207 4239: 1.22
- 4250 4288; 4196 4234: 1.08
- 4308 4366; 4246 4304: 1.18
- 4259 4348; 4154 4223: 1.15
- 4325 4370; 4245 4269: 1.15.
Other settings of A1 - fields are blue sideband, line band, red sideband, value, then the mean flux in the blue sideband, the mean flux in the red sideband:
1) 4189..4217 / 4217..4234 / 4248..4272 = 0.04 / 3.68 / 4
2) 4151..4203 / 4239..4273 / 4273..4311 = -0.18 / 3.42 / 3.41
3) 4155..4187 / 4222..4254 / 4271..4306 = -0.12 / 3.4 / 3.49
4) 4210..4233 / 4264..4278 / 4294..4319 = -0.09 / 3.71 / 3.38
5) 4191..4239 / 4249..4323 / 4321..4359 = 0.09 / 3.7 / 4.33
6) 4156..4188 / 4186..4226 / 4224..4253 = -0.01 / 3.4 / 3.85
